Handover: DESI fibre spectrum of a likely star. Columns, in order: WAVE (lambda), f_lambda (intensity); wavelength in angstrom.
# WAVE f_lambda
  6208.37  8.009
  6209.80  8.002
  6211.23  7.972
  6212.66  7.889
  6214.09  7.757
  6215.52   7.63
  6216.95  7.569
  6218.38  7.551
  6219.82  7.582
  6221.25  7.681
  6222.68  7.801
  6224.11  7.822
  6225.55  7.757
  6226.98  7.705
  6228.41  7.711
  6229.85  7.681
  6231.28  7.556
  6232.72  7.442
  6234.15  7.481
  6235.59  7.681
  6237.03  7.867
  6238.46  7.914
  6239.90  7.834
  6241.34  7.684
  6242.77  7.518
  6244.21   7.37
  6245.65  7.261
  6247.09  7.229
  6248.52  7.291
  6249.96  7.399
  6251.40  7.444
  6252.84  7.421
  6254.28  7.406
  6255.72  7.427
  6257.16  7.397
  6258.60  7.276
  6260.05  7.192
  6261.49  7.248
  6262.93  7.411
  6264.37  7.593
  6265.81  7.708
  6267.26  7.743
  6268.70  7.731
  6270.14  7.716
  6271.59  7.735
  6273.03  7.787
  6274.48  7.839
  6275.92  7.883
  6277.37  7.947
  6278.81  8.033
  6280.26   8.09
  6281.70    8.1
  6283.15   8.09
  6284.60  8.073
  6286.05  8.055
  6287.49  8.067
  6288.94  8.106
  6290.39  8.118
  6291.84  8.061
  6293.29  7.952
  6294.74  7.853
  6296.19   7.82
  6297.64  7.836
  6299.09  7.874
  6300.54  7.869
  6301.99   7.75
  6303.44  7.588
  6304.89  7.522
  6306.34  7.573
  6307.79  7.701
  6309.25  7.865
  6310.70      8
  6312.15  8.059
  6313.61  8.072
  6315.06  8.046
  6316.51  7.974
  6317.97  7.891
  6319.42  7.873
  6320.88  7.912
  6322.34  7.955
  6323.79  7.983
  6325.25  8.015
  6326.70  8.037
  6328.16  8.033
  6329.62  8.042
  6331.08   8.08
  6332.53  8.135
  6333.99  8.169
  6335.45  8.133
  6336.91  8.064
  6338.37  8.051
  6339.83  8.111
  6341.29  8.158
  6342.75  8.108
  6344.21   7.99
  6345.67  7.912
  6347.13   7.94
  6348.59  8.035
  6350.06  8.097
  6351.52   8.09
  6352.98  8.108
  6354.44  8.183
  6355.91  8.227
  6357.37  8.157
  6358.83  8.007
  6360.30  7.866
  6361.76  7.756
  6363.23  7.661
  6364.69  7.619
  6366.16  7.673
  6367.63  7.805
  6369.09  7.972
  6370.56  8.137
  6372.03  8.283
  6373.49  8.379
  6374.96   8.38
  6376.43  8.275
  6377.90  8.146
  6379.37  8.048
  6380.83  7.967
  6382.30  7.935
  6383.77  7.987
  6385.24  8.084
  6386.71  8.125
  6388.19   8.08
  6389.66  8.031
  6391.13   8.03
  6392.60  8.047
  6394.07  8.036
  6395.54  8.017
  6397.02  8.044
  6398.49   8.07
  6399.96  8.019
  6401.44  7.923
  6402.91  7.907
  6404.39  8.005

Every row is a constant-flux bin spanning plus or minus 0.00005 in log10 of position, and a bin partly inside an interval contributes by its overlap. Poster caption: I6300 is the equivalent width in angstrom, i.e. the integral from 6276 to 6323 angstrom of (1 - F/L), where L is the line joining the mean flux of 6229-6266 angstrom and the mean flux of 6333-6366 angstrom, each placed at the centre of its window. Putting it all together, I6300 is -1.05 angstrom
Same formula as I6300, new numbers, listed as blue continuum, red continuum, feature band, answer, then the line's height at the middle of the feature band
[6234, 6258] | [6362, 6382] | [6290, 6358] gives -1.3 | 7.82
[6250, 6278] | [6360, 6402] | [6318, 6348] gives -0.8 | 7.83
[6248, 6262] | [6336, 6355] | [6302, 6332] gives -0.3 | 7.84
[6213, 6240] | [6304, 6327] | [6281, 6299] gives -0.4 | 7.84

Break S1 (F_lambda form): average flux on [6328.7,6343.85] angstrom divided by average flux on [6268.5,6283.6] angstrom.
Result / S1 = 1.0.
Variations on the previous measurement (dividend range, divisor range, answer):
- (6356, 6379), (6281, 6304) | 1.01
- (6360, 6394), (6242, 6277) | 1.07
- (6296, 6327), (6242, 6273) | 1.06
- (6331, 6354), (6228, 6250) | 1.07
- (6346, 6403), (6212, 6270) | 1.06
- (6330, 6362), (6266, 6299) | 1.02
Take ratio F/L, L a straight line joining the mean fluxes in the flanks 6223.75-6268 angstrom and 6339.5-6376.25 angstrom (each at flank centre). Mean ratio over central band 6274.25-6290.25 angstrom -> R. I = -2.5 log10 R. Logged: -0.05 mag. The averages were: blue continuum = 7.53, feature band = 8.04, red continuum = 8.03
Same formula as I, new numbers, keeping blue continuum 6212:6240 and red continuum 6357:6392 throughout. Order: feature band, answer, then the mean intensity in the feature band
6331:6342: -0.025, 8.12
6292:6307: 0.010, 7.78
